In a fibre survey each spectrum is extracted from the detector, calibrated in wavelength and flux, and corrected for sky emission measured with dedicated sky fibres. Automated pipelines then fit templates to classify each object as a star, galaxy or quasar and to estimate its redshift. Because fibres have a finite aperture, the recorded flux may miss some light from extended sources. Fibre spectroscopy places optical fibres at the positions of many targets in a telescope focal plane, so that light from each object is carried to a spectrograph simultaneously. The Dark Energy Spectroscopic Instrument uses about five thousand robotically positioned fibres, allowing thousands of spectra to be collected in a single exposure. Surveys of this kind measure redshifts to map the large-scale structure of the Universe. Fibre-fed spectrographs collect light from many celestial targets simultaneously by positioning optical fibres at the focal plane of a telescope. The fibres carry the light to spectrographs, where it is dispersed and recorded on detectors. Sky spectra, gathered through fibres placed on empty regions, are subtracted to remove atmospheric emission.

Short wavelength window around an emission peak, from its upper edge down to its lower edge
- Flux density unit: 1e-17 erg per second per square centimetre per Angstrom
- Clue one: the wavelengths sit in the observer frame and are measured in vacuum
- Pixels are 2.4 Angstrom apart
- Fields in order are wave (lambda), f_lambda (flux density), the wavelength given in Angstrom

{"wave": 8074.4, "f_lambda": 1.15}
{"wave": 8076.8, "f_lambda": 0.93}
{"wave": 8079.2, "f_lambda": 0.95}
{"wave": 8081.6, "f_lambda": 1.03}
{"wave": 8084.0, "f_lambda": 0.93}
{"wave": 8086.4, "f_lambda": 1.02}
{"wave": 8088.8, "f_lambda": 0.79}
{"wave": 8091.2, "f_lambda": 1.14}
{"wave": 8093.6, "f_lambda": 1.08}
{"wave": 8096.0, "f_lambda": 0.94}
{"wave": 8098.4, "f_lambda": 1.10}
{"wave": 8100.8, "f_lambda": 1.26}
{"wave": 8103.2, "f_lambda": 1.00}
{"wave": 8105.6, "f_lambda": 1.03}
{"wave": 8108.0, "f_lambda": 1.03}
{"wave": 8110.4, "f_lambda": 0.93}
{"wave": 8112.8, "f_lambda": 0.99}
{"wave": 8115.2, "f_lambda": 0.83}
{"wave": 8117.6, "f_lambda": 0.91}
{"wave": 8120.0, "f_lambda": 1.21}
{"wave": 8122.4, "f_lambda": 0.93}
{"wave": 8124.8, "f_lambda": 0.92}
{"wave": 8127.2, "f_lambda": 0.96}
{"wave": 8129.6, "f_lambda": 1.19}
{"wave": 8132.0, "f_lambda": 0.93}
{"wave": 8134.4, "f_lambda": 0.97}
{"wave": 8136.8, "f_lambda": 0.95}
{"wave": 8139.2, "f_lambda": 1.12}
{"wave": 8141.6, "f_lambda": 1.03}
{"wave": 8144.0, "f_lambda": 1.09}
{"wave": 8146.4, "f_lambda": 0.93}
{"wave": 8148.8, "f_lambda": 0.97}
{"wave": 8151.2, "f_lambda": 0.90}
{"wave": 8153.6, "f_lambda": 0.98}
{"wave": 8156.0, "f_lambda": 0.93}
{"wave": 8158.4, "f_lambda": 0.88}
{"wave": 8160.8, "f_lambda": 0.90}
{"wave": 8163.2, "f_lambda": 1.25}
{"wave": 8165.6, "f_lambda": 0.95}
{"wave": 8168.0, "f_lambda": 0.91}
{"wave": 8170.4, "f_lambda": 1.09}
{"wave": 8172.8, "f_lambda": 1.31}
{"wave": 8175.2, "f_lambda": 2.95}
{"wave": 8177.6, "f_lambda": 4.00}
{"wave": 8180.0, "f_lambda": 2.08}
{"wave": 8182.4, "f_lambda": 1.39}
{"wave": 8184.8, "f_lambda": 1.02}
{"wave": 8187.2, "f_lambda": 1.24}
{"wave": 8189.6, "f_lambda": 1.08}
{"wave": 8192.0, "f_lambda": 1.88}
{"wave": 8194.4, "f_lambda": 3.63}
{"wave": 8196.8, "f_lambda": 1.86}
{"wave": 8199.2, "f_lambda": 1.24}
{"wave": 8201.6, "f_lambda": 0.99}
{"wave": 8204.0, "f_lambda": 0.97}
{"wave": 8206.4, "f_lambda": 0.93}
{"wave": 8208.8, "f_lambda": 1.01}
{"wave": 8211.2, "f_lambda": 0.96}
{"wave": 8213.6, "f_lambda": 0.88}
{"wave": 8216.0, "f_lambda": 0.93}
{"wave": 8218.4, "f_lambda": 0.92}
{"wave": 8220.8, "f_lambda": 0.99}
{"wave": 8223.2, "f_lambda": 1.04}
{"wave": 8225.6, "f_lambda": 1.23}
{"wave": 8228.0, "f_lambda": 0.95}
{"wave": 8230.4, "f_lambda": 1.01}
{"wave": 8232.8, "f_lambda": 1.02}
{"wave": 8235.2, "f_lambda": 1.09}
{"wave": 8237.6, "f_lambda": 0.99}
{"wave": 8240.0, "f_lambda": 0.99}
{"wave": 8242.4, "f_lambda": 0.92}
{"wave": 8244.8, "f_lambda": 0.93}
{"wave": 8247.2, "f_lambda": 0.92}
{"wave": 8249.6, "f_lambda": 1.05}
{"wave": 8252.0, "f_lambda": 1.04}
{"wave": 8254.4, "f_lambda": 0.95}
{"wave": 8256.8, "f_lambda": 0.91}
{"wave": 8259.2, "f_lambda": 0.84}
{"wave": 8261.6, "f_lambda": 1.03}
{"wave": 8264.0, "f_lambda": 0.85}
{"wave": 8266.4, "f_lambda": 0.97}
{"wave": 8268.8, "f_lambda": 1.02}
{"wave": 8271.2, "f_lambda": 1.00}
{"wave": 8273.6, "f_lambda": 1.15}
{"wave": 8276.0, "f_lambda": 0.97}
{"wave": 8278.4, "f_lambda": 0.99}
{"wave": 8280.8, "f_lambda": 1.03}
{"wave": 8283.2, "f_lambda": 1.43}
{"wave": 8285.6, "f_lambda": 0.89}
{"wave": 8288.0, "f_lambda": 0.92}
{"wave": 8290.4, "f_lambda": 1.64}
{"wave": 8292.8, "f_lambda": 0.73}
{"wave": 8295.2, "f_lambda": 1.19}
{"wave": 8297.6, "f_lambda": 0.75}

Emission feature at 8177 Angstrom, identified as [S II] 6716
